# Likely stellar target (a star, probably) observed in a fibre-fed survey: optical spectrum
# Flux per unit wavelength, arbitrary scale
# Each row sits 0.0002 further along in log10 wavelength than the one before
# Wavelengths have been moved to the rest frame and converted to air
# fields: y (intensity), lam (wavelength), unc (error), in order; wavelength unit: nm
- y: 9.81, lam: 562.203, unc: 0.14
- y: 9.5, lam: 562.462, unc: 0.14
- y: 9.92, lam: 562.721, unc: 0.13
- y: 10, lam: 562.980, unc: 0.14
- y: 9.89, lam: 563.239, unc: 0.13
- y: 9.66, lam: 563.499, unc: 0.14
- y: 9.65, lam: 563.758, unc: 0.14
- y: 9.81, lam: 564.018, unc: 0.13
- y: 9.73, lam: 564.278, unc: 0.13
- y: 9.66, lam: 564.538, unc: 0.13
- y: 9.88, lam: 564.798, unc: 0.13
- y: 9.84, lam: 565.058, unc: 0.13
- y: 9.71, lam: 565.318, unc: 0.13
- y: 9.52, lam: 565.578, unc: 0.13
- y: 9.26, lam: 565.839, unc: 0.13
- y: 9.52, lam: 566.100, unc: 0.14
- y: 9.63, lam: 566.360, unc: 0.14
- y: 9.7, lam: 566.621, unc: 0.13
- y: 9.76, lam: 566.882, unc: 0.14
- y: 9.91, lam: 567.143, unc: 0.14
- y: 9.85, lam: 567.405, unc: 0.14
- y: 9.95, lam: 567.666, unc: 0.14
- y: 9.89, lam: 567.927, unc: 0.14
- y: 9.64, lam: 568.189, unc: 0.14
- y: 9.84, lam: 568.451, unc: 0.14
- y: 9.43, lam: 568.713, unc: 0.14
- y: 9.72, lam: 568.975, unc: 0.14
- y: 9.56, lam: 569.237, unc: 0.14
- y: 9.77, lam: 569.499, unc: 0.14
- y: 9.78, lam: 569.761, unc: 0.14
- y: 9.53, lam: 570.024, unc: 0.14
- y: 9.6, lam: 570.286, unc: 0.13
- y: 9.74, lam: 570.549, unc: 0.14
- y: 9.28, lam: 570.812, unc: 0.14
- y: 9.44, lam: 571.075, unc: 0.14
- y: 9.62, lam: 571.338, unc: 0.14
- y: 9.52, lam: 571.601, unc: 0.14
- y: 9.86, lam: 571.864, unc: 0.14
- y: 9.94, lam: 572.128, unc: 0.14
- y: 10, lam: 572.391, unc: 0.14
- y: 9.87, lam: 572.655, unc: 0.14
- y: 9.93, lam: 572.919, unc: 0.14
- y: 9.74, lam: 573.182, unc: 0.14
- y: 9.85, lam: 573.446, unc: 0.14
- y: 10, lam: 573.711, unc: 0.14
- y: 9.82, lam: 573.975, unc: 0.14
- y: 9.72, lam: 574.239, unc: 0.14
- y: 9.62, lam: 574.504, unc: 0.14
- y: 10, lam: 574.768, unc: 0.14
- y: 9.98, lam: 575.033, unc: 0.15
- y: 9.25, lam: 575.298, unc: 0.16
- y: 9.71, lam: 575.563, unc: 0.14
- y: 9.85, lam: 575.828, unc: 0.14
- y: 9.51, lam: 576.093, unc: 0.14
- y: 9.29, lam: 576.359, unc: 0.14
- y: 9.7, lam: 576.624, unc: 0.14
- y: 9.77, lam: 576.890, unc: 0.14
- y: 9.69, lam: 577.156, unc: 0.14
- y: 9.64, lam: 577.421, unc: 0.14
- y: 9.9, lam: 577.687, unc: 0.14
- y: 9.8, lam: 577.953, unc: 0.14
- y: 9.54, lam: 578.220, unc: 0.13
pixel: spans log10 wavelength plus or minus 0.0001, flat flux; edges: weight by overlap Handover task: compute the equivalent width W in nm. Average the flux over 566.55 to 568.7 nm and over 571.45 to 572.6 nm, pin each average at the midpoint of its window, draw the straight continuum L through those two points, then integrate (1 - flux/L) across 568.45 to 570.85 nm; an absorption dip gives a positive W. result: 0.045 nm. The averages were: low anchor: 9.8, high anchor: 9.83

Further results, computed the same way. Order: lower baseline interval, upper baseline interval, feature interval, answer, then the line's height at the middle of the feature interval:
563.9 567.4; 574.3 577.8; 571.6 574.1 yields -0.05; 9.69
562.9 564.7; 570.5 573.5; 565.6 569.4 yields 0.03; 9.75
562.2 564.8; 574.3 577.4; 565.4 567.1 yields 0.03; 9.75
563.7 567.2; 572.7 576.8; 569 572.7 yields 0.01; 9.71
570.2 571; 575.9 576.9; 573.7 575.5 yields -0.04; 9.55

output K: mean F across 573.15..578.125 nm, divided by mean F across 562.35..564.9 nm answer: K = 1.00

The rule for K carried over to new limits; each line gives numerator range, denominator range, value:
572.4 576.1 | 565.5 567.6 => 1.01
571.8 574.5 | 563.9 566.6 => 1.02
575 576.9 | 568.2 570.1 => 0.99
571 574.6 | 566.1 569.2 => 1.00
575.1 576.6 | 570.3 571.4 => 1.00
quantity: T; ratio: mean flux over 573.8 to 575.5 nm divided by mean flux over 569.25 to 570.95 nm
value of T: 1.01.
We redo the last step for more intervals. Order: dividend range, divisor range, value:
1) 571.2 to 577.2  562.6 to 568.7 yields 1.00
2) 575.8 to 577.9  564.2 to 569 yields 1.00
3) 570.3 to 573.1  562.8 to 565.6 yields 0.99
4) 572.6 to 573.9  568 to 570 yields 1.02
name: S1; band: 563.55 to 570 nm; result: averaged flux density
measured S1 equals 9.71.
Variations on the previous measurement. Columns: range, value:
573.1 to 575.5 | 9.77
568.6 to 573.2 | 9.69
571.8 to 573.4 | 9.89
